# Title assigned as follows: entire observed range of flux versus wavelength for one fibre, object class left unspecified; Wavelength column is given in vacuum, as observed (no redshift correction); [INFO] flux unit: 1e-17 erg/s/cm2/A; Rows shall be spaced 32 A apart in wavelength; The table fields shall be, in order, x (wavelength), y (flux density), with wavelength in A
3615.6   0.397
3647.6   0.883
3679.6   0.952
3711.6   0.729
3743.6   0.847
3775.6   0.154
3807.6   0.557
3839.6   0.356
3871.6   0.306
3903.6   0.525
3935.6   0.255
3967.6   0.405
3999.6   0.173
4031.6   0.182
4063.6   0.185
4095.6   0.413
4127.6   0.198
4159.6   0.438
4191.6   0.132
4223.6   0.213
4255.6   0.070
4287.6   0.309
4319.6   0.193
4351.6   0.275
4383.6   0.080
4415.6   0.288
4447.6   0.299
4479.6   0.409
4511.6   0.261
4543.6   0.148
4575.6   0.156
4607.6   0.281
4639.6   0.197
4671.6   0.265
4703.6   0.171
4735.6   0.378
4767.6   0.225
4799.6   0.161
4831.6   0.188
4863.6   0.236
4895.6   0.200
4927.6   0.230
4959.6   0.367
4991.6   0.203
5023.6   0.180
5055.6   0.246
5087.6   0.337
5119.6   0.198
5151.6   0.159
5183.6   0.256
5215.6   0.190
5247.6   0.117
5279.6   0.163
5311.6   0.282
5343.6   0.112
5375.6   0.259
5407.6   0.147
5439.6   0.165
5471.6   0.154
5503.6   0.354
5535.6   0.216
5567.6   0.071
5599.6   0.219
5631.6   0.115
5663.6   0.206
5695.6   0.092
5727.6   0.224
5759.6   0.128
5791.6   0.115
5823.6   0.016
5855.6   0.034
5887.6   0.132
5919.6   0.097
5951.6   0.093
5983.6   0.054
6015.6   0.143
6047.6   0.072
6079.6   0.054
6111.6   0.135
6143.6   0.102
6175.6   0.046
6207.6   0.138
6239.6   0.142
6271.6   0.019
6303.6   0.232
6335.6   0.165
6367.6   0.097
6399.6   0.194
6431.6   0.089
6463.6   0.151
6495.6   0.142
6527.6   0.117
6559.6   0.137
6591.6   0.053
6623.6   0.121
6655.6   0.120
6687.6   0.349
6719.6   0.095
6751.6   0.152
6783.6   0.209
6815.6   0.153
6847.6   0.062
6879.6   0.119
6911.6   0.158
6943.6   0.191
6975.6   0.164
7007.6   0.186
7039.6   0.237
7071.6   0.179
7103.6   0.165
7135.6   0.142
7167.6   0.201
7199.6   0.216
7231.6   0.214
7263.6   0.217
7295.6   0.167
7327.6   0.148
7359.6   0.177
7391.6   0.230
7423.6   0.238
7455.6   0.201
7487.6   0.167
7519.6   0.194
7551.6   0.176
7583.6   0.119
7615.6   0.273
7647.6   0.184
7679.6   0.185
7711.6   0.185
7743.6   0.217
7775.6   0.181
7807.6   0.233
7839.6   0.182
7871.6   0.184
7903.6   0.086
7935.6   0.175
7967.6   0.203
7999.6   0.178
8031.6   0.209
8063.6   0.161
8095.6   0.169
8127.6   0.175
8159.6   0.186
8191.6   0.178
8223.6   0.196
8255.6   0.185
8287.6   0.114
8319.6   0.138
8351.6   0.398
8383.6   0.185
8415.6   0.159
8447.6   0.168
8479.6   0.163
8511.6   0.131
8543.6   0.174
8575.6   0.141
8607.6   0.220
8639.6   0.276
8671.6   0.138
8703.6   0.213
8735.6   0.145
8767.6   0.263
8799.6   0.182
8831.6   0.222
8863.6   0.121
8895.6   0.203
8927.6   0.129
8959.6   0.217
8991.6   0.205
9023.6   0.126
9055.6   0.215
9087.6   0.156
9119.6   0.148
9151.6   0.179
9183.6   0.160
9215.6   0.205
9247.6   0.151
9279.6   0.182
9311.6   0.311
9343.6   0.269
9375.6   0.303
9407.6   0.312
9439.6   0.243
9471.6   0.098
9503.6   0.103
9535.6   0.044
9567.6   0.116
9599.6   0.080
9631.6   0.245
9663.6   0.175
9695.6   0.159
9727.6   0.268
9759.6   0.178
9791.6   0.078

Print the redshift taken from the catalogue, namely 0.79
